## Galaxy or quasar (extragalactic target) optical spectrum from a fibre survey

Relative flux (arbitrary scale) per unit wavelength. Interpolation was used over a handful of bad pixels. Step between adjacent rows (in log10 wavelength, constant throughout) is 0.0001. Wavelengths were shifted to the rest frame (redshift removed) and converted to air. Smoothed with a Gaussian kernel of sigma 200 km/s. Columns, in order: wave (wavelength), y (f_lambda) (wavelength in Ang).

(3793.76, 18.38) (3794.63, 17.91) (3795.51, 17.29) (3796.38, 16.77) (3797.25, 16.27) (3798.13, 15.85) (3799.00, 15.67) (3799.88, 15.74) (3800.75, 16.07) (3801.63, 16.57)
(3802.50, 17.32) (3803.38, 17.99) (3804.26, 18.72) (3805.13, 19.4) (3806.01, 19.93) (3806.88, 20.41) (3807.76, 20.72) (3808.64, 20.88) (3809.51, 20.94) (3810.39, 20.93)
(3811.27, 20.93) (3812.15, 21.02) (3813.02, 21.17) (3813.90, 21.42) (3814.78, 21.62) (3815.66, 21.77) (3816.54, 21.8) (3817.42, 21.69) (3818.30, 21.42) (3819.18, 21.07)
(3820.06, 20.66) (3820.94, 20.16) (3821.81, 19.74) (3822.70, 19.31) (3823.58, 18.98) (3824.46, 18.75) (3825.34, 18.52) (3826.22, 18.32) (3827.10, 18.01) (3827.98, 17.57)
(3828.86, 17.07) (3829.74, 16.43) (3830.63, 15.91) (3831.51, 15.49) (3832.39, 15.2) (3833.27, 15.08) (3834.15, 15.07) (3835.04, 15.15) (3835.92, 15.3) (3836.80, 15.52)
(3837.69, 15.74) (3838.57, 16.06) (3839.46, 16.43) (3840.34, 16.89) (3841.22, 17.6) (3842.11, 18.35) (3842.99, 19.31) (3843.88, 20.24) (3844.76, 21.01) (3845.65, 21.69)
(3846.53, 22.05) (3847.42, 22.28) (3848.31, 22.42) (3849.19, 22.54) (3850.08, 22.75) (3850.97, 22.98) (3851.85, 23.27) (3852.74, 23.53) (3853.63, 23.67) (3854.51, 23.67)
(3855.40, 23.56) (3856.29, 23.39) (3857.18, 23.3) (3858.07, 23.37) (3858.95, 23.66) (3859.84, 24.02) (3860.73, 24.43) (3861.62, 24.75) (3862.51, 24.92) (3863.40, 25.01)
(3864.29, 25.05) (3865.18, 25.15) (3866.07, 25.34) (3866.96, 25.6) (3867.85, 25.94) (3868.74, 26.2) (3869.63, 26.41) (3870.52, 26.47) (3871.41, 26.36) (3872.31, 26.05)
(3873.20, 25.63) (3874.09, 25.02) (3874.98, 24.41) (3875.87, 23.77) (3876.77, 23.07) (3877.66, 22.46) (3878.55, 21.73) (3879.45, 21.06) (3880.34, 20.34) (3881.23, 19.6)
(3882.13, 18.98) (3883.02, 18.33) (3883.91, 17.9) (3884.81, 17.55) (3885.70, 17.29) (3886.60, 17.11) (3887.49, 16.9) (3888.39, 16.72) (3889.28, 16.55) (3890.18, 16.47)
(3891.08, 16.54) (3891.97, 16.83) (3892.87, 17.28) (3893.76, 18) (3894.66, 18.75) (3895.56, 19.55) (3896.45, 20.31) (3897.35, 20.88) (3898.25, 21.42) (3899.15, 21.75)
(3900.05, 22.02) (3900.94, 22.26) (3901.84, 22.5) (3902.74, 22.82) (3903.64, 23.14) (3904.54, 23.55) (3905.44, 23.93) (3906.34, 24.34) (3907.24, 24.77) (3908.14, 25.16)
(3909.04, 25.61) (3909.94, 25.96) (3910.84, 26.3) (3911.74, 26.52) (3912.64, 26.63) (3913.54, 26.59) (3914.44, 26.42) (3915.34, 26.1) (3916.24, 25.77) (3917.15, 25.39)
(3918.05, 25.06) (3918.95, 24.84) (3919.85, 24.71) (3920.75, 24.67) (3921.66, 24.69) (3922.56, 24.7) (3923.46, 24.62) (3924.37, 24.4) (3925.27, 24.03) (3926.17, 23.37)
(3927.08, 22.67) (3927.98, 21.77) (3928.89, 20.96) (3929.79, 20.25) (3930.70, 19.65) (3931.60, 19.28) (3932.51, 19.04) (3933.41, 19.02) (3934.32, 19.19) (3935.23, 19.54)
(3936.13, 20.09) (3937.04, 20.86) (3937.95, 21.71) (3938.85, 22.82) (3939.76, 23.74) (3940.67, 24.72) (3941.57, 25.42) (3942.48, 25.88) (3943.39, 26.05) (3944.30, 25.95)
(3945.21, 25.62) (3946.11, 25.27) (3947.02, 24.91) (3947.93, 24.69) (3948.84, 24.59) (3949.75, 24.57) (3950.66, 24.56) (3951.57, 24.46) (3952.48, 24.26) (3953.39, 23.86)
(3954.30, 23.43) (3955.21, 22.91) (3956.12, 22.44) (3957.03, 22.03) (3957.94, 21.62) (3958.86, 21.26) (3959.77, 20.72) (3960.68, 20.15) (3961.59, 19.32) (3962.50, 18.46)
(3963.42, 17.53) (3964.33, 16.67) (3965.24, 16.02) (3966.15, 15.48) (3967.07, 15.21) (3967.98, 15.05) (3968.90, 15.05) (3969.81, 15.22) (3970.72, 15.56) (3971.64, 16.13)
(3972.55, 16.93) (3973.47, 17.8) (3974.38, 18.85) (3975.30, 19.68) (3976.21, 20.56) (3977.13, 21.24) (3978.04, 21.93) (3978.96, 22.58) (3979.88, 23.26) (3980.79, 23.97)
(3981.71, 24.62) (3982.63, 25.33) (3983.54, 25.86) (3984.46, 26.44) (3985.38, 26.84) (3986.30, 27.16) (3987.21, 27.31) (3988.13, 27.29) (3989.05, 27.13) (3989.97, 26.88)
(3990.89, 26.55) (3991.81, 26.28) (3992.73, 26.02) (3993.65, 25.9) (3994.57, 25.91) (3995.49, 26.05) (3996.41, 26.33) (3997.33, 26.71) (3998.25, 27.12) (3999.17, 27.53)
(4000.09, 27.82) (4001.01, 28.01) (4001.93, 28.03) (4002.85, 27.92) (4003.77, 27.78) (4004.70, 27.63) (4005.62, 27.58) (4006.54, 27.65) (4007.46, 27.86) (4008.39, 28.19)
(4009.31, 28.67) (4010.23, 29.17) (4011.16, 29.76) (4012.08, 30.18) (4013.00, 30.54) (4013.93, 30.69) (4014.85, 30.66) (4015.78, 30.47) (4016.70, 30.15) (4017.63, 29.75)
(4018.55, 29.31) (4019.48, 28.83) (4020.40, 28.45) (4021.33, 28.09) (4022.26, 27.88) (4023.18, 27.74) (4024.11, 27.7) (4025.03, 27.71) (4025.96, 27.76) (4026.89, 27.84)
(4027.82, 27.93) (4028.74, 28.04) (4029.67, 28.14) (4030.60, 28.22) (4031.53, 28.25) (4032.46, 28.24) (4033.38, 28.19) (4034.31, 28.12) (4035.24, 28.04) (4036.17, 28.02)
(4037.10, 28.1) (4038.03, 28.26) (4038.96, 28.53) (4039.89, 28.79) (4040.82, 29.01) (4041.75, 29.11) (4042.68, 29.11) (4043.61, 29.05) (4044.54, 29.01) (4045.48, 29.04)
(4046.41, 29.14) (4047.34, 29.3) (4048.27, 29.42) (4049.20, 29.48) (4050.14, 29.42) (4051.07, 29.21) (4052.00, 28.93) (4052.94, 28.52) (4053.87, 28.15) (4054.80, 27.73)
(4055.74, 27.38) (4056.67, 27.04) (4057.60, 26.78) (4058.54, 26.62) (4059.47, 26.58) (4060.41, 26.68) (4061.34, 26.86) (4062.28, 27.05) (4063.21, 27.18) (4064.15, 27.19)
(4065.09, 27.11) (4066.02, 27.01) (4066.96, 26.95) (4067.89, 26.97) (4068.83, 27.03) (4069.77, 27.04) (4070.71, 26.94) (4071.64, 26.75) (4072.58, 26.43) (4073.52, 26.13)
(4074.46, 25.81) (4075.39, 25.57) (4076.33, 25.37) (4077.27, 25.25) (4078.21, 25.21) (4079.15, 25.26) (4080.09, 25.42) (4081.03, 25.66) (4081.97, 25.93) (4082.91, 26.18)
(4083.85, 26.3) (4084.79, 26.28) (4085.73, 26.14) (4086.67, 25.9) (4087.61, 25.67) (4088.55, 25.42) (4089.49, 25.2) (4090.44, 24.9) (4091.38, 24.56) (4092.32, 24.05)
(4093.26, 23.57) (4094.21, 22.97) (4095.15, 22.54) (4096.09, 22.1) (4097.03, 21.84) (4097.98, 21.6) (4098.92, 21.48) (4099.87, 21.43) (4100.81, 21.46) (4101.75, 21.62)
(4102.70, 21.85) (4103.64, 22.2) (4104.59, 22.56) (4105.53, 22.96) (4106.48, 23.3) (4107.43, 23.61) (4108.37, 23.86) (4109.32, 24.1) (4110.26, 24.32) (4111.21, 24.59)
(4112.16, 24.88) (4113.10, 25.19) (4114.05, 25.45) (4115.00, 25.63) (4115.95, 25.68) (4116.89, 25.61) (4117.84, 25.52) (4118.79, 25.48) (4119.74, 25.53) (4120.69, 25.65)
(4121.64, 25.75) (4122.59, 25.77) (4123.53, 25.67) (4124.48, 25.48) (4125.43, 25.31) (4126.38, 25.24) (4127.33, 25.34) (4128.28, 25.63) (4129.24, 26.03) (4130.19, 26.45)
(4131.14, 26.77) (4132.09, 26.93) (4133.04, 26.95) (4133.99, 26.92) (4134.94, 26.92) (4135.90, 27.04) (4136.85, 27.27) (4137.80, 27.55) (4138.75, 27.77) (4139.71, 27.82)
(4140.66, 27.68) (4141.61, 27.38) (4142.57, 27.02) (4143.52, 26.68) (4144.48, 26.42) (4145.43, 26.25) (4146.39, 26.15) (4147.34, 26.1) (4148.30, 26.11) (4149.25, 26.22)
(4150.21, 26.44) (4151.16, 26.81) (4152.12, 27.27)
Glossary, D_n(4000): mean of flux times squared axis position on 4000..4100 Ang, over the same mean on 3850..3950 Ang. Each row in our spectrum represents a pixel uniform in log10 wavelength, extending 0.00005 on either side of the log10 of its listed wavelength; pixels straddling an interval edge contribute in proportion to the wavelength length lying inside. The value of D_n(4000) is 1.3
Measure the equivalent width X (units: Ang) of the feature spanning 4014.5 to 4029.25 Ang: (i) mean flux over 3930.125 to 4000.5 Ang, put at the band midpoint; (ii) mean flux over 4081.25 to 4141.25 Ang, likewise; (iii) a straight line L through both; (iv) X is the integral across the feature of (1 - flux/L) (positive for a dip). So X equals -3.2 Ang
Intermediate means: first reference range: 22.5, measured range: 28.6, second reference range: 25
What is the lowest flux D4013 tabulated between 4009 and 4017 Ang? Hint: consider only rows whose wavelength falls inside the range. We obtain 28.67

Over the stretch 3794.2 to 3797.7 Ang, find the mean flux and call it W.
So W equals 17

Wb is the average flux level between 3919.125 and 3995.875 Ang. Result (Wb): 22.4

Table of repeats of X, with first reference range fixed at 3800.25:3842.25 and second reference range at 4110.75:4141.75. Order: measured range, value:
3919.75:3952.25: -2.6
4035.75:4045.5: -1.9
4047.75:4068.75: -2.7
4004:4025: -5.0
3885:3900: 1.5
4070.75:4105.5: 1.1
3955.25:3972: 3.0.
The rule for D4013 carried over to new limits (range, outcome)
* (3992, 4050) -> 25.9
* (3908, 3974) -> 15.05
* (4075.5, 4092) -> 24.56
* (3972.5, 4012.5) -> 16.93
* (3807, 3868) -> 15.07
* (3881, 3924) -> 16.47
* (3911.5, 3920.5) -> 24.71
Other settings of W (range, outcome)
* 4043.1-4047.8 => 29.1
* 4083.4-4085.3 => 26.3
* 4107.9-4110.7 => 24.1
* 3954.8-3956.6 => 22.7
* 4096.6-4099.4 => 21.6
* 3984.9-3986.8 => 27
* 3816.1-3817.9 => 21.7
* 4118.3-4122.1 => 25.6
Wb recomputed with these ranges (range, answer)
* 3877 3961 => 22.3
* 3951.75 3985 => 20.3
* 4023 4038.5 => 28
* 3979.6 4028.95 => 27.7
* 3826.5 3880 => 21.5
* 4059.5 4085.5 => 26.4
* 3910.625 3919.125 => 26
